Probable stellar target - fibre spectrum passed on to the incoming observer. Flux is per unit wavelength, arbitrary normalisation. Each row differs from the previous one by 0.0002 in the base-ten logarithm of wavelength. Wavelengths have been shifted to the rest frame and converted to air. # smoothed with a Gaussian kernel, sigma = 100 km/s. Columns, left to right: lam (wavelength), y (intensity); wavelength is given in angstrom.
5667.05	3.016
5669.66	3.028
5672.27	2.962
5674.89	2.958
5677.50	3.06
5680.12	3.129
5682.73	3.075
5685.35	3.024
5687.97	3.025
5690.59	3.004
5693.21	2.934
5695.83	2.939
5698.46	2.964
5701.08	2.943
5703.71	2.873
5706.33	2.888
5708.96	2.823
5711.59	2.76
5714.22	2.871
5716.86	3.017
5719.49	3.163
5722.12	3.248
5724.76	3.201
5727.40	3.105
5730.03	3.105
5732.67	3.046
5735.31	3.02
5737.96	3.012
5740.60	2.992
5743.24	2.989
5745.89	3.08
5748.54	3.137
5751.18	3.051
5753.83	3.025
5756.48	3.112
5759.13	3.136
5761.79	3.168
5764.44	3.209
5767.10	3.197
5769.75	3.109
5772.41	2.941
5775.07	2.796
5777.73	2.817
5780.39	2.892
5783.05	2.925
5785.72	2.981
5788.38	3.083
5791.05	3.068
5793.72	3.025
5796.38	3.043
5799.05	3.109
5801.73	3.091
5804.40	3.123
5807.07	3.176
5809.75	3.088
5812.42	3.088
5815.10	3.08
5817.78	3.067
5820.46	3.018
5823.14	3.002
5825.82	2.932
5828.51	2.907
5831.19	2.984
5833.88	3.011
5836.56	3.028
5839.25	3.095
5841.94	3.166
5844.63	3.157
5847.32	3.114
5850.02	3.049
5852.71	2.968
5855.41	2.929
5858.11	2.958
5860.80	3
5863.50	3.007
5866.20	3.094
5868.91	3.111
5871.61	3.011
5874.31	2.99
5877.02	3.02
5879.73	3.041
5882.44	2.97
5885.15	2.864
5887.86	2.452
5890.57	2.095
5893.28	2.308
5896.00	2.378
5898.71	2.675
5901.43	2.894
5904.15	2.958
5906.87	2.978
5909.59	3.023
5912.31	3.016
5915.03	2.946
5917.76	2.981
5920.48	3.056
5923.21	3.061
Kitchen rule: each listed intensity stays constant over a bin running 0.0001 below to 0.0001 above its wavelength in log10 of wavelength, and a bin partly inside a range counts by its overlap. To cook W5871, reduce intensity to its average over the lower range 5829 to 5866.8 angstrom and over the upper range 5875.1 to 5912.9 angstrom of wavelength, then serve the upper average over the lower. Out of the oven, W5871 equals 0.91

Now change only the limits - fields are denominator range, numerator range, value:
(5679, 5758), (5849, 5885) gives 1.00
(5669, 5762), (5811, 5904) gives 0.97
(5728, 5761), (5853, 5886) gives 0.98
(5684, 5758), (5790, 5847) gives 1.02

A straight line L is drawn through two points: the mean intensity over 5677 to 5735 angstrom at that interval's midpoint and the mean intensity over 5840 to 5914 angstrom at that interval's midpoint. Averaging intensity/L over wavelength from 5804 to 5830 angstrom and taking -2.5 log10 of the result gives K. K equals -0.04 mag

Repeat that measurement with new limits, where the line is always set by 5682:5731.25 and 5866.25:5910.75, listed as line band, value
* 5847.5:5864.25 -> -0.057 mag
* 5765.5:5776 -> -0.034 mag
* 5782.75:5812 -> -0.062 mag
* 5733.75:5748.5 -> -0.024 mag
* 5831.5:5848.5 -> -0.085 mag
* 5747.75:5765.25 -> -0.062 mag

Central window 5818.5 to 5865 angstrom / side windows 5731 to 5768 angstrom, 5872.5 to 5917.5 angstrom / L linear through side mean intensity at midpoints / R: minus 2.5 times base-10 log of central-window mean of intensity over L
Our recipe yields -0.04 mag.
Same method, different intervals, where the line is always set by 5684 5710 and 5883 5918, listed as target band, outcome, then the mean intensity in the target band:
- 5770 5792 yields -0.03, 2.94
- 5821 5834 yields -0.06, 2.97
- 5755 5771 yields -0.10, 3.15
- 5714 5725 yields -0.07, 3.11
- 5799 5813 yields -0.10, 3.11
